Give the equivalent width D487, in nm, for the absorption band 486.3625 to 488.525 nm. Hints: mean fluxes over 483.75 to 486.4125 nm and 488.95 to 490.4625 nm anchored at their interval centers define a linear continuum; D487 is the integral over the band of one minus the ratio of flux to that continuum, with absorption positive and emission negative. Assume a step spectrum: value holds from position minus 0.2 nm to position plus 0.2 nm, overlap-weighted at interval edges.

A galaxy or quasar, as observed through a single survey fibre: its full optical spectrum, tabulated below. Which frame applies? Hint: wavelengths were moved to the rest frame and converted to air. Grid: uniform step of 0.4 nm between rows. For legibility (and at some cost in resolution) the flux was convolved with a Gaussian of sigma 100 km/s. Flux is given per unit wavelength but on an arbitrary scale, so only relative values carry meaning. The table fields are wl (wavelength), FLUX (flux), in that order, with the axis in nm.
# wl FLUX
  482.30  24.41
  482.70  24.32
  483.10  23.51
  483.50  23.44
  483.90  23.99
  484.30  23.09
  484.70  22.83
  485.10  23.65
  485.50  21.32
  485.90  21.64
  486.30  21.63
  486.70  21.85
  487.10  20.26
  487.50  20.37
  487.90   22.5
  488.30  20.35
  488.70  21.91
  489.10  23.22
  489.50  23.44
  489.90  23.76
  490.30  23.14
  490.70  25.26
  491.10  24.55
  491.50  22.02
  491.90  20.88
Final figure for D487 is 0.18 nm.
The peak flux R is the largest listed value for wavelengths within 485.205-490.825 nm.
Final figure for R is 25.26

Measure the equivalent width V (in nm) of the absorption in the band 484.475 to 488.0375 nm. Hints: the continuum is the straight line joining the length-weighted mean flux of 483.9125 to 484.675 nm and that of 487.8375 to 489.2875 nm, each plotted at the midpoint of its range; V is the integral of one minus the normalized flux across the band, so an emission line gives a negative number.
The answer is 0.137 nm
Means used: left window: 23.3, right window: 21.9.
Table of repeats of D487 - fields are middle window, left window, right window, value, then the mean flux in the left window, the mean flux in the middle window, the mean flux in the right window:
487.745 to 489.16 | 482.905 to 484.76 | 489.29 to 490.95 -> 0.11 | 23.4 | 21.9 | 23.9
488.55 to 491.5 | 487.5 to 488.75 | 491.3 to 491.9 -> -0.28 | 21.4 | 23.5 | 21.6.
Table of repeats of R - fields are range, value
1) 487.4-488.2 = 22.5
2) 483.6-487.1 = 23.99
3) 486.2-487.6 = 21.85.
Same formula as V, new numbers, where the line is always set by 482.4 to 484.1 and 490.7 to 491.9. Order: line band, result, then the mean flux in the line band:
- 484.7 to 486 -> 0.074 nm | 22.3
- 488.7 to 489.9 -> 0.011 nm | 23.2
